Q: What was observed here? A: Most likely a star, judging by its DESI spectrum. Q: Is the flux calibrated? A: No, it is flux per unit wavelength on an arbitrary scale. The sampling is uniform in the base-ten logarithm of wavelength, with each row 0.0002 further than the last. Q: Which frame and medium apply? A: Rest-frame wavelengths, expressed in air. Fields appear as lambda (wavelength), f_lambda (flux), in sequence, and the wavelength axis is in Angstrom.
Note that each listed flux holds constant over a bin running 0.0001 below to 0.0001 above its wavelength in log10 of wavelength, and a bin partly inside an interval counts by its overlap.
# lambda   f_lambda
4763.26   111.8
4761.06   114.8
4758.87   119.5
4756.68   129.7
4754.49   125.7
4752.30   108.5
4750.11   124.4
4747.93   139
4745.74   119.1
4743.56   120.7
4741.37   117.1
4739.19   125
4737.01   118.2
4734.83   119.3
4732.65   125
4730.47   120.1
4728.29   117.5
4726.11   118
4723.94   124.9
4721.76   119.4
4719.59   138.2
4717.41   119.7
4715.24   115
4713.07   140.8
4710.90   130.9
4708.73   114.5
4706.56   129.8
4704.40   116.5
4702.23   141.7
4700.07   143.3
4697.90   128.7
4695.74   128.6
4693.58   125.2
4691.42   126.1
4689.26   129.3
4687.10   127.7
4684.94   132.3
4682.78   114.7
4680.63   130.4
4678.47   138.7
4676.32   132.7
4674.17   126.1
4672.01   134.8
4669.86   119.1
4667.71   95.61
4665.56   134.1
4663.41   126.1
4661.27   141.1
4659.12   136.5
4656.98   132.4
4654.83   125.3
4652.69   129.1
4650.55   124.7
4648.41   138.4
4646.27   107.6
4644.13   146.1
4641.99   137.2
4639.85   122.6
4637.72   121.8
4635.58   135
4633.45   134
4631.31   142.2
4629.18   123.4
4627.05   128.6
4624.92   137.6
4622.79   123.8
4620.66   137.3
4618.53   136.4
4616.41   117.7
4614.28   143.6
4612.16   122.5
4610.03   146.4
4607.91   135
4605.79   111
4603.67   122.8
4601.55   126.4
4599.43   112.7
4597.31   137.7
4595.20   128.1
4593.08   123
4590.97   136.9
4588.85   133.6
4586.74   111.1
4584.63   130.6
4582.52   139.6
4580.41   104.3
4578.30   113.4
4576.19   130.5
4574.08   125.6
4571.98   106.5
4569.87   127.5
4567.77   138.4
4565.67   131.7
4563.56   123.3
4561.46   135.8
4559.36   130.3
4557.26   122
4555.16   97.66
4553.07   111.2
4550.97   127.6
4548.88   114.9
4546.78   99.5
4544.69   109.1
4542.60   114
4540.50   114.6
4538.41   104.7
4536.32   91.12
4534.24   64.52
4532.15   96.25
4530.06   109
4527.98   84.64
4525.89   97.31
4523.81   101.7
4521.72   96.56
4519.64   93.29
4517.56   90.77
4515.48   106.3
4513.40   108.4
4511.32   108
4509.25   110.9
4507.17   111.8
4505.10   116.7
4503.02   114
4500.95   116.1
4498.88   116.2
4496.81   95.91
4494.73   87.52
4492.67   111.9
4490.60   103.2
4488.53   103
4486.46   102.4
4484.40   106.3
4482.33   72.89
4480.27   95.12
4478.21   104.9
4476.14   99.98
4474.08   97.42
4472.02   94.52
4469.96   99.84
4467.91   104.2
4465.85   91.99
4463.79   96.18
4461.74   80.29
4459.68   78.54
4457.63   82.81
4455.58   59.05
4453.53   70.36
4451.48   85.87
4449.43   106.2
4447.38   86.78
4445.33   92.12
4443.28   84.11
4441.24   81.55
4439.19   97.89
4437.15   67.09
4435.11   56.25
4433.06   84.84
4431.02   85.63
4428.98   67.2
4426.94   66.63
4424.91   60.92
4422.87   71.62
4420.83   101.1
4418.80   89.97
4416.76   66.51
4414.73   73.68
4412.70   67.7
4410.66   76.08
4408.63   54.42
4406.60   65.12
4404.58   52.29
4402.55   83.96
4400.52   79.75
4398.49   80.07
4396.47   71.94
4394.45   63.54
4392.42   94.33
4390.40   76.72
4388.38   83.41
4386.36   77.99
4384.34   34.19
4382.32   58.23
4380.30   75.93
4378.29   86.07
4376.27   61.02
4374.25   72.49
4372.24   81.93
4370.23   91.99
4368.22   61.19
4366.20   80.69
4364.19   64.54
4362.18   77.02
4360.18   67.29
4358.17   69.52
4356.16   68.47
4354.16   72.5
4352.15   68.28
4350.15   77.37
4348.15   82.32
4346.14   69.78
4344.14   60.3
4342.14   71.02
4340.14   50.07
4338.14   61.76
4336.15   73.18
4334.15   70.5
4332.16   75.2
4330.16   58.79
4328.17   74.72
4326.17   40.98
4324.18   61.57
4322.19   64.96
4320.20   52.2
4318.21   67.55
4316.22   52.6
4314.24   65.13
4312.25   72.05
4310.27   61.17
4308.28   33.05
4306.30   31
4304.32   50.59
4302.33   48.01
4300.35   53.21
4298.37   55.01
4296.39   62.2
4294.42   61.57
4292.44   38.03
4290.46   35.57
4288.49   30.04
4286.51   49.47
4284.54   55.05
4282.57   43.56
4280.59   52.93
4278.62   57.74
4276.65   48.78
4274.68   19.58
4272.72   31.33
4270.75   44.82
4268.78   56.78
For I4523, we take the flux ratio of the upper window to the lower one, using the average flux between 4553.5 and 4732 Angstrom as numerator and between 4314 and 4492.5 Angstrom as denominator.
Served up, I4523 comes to 1.66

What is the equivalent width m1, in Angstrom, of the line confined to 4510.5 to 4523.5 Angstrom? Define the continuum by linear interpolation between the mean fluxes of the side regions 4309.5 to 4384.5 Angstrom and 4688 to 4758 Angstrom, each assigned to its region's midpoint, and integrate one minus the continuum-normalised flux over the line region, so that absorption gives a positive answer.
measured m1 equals -0.97 Angstrom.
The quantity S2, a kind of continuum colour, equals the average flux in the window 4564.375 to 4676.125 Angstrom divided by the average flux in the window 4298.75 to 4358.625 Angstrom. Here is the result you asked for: 2.07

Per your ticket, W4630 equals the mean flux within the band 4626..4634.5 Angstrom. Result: 132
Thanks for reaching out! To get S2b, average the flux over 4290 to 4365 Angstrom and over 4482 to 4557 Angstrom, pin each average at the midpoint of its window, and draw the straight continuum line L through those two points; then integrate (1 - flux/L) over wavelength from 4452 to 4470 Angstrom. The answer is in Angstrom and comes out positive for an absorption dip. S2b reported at 1.3 Angstrom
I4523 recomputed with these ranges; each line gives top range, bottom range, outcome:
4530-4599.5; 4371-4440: 1.61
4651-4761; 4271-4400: 2.03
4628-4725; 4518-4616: 1.10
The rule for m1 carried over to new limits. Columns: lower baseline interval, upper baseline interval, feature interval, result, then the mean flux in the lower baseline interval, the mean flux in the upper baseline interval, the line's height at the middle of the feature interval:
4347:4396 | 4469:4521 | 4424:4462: 4.8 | 72.8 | 103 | 90.1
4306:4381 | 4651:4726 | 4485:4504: -2.5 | 66.8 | 128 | 93.5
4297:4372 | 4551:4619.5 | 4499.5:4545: 2.9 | 63.9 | 125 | 110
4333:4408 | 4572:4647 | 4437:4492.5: 1.4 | 71.2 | 128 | 93.6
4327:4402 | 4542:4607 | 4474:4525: 0.5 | 71.5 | 122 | 104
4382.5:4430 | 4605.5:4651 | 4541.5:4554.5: -0.3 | 71.9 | 131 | 110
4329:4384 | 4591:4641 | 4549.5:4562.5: -0.6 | 70.2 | 129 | 116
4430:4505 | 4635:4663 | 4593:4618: -1.3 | 92.4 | 130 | 121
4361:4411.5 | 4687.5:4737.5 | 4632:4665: -4.4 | 72.2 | 126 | 115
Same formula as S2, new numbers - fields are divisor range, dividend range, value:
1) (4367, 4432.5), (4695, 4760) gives 1.71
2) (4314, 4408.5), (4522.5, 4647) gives 1.75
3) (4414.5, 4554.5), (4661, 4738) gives 1.34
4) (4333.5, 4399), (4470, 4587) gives 1.52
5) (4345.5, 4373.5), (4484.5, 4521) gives 1.43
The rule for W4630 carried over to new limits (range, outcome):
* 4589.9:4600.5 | 128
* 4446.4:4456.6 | 81.6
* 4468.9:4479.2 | 99.3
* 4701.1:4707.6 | 130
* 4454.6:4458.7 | 71.2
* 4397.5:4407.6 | 72.2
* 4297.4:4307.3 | 47.5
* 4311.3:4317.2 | 63.3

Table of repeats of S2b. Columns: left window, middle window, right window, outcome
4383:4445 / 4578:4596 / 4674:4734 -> -3.3 Angstrom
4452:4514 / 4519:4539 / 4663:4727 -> 2.0 Angstrom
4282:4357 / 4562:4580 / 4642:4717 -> -2.8 Angstrom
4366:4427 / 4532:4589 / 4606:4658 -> -1.3 Angstrom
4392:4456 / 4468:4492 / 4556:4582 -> -1.0 Angstrom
